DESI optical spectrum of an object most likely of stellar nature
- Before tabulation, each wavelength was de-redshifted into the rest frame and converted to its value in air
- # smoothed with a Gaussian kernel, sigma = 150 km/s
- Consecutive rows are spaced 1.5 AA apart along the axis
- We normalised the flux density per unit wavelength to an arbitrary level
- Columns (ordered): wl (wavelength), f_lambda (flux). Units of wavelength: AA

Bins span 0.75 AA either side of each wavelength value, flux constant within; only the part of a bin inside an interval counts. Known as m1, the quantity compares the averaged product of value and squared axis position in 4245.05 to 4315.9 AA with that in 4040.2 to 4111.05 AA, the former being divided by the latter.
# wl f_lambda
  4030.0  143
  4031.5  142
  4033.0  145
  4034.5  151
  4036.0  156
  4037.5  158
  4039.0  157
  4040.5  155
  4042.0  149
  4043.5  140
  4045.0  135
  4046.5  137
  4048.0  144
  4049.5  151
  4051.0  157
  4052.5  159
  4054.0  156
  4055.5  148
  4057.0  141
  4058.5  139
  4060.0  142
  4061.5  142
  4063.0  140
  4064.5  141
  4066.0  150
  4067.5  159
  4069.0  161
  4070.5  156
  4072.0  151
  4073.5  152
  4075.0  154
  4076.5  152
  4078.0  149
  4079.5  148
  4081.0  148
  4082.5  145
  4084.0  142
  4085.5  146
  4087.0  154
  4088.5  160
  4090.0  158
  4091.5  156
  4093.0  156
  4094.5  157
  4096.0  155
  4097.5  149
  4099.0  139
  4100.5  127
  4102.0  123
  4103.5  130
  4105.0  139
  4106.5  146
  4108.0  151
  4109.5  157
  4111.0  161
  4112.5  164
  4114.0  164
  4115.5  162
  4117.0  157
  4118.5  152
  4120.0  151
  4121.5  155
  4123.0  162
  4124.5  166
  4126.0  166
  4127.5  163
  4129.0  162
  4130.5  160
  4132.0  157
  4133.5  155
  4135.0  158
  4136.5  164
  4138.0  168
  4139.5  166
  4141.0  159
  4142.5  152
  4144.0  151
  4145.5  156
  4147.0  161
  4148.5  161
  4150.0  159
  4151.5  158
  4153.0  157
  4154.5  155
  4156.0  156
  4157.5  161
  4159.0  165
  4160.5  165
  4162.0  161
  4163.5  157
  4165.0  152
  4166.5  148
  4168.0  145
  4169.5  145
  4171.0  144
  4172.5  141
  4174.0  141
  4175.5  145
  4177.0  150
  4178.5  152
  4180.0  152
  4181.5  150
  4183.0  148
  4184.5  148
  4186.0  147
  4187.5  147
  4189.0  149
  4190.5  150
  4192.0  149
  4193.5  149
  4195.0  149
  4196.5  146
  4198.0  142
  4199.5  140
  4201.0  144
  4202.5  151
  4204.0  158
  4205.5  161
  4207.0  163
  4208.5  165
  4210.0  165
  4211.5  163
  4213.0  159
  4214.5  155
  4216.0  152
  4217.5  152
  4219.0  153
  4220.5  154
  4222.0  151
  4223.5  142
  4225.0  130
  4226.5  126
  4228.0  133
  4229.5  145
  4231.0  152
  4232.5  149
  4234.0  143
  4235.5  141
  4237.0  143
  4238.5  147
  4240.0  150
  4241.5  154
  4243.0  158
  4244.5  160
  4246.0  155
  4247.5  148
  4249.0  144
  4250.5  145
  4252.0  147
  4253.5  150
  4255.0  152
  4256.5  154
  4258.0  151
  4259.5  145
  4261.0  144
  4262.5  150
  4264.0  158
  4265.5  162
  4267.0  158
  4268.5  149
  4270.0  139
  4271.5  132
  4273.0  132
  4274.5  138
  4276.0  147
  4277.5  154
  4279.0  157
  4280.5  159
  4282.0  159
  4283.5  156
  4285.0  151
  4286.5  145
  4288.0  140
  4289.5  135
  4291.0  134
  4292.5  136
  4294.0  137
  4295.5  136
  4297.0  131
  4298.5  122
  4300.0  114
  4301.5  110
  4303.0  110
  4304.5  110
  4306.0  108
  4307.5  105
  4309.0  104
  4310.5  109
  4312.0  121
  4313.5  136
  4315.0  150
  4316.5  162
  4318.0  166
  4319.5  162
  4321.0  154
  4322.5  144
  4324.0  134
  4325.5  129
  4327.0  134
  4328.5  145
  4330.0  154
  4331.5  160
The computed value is 1.0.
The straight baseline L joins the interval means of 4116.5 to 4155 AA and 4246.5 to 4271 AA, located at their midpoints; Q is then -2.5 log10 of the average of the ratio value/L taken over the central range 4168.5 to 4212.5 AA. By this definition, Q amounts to 0.03 mag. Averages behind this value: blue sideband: 159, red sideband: 150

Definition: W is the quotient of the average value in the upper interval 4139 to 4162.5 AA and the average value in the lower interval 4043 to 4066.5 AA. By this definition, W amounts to 1.09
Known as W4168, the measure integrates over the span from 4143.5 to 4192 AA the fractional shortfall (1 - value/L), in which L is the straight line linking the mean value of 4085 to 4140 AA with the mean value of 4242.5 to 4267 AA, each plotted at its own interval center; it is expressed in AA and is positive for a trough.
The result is 0.3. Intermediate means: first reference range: 154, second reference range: 152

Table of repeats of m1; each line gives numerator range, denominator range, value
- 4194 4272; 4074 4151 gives 1.03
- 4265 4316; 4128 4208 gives 0.93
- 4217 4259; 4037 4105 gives 1.08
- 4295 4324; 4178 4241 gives 0.91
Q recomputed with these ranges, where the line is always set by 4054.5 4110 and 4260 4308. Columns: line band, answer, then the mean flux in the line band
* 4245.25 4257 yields -0.071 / 149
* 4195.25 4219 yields -0.091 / 154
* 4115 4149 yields -0.099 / 159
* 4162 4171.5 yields -0.044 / 150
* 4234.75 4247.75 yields -0.079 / 151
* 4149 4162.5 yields -0.110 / 160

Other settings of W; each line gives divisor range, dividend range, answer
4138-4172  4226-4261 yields 0.94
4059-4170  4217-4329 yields 0.92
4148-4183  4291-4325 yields 0.85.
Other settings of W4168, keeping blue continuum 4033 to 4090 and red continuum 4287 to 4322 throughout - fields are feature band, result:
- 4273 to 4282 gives -1.2 AA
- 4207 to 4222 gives -2.2 AA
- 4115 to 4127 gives -1.2 AA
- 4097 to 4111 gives 0.5 AA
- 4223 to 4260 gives -3.1 AA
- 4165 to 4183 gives -0.8 AA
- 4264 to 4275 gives -1.0 AA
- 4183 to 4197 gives -0.9 AA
